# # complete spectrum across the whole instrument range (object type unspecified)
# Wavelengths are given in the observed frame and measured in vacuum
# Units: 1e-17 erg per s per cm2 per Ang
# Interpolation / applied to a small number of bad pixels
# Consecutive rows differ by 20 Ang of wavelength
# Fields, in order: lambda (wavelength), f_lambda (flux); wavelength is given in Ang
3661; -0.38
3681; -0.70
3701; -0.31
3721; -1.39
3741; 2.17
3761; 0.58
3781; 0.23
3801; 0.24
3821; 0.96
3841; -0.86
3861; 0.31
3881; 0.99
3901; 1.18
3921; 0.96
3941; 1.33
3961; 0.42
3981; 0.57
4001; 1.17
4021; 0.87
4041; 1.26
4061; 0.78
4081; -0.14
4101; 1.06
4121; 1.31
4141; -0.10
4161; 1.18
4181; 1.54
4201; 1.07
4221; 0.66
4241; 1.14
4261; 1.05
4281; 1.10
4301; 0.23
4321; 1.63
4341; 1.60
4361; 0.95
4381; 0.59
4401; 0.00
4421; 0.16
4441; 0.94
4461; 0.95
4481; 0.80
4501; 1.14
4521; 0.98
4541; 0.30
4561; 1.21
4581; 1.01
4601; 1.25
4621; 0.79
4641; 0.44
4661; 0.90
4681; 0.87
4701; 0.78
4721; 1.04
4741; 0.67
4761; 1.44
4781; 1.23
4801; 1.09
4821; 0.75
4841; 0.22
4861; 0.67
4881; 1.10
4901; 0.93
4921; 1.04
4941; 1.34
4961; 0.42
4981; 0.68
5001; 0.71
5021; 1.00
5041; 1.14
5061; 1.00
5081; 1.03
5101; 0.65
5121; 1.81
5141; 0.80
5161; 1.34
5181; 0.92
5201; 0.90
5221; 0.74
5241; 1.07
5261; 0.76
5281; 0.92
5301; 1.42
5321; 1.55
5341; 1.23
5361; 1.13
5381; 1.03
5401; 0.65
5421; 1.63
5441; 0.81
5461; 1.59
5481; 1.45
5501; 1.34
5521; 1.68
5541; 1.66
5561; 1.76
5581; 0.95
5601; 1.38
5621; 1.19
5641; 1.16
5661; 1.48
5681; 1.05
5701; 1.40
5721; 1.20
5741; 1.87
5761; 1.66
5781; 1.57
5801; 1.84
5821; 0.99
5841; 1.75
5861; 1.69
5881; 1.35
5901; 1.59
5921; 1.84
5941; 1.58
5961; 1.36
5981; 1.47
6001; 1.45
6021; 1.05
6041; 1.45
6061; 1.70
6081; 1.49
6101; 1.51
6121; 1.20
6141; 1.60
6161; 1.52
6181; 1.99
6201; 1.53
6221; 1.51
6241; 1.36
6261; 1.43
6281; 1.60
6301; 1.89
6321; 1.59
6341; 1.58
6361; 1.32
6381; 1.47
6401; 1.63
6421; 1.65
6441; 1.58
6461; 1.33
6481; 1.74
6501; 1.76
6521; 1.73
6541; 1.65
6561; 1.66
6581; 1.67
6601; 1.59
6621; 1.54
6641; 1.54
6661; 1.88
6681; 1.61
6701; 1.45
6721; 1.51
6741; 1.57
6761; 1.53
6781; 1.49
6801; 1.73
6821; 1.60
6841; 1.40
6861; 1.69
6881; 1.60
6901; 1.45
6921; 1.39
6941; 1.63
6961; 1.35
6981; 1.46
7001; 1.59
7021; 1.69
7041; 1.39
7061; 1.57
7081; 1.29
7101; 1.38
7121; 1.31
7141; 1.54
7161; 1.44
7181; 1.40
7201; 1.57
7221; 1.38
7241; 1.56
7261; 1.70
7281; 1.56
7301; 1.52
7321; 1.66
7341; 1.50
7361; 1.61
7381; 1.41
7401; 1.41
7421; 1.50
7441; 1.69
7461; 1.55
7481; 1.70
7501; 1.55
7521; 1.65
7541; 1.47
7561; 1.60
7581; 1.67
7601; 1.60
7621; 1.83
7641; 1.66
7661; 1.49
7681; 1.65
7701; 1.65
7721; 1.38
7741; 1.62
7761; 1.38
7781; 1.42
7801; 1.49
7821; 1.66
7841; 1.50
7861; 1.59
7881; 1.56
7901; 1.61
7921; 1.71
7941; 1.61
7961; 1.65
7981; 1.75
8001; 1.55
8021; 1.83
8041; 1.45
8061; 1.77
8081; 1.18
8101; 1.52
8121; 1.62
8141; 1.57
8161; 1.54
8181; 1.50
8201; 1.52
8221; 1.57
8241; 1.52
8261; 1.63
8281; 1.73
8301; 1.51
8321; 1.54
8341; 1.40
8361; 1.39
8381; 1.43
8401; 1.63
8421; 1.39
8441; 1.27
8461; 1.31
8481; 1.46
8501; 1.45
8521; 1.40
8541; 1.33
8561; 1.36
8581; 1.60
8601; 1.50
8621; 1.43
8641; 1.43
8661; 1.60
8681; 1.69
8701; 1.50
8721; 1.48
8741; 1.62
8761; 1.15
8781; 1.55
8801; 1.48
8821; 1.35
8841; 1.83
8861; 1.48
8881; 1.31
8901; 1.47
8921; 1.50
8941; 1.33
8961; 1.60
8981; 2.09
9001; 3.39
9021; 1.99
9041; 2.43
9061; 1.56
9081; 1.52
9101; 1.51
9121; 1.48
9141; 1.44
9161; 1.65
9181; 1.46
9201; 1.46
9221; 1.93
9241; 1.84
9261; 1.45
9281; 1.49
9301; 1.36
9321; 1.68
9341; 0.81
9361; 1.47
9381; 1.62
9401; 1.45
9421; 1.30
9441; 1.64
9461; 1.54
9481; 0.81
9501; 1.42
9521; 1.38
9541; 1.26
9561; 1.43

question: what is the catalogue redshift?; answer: 0.372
